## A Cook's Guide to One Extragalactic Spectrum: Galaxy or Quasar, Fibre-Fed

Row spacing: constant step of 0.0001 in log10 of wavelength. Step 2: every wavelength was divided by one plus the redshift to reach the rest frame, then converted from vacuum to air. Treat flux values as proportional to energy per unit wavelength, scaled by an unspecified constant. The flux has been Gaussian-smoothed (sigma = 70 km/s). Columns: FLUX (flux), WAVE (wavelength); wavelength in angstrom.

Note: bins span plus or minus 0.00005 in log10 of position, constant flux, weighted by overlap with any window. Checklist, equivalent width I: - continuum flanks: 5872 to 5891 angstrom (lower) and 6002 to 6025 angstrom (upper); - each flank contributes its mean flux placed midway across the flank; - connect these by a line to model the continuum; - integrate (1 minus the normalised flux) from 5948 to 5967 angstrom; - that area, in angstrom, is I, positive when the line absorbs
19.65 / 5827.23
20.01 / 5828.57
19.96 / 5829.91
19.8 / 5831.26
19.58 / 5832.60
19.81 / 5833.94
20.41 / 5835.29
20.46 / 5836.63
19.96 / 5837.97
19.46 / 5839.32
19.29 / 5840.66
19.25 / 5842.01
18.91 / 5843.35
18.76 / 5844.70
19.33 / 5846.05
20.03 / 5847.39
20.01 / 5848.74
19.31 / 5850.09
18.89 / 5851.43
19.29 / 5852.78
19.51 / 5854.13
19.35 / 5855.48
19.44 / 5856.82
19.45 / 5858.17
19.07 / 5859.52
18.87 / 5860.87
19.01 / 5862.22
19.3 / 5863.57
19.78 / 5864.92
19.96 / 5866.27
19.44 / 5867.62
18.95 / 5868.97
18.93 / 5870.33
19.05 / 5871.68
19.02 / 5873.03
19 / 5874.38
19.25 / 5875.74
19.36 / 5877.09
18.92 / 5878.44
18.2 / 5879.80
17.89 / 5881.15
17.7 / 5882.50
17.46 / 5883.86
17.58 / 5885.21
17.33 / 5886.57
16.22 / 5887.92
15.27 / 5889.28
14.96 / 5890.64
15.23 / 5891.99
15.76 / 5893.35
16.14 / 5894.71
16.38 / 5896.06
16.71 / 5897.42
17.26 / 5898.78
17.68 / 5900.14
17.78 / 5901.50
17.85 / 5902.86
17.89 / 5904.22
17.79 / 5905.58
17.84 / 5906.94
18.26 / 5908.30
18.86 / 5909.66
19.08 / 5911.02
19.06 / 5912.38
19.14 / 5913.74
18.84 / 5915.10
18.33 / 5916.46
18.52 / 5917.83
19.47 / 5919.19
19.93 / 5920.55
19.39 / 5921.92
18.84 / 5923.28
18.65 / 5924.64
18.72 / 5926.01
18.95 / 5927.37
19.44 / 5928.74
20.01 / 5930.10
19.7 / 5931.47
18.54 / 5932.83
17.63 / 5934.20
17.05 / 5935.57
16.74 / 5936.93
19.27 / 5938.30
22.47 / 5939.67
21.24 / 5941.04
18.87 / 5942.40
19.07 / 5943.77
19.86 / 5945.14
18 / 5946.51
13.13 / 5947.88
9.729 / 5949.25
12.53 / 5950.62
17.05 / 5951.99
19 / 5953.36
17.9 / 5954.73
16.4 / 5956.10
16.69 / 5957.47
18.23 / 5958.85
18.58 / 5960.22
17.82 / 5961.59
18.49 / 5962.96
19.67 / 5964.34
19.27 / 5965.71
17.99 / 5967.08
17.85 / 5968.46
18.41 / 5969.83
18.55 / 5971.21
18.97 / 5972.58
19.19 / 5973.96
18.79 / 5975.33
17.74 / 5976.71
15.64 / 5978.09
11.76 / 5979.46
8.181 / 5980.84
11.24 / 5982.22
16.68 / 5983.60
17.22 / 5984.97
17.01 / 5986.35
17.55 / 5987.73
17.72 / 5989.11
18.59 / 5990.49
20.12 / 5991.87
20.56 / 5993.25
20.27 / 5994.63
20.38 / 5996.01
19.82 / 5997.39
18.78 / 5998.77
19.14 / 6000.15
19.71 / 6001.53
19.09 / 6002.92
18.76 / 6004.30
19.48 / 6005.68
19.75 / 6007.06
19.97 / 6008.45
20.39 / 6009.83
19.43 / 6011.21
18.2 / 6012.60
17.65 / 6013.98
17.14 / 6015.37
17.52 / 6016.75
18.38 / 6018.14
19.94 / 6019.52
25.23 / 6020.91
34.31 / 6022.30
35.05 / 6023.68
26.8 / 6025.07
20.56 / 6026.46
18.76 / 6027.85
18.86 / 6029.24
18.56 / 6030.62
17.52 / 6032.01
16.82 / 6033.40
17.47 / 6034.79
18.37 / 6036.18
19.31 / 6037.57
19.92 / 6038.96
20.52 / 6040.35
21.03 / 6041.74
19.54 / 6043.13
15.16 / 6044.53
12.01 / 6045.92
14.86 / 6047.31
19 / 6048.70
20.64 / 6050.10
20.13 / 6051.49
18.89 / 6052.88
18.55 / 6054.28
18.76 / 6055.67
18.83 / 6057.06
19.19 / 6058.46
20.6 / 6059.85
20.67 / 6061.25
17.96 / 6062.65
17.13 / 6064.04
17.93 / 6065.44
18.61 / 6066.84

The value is 2.8 angstrom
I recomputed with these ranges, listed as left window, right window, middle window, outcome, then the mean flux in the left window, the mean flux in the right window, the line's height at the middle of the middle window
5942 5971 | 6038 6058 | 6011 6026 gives -3.9 angstrom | 17.4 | 18.4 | 18.1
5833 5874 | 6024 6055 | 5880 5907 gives 3.3 angstrom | 19.4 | 19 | 19.3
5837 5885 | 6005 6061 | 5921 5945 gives 0.4 angstrom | 19.1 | 19.8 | 19.4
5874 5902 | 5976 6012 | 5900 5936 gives -2.6 angstrom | 17.2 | 17.9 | 17.4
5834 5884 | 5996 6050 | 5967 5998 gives 3.6 angstrom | 19.2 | 19.8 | 19.7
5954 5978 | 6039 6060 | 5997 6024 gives -3.4 angstrom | 18.2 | 18.5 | 18.4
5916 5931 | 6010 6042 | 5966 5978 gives 0.9 angstrom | 19.1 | 20.7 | 19.9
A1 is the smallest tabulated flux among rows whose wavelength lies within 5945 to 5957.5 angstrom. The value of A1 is 9.729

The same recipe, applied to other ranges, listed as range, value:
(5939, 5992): 8.181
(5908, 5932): 18.26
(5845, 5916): 14.96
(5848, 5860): 18.89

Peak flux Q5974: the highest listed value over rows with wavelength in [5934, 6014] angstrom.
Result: 22.47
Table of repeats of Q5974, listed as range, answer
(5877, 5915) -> 19.36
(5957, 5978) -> 19.67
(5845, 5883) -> 20.03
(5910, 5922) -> 19.93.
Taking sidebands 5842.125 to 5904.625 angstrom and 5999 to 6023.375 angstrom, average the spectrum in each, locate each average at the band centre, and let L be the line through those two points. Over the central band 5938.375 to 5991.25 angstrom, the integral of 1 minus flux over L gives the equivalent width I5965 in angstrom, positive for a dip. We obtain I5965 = 6.7 angstrom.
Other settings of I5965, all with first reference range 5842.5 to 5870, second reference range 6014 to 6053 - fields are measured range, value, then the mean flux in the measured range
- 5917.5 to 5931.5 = 0.3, 19.2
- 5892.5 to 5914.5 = 2.0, 17.7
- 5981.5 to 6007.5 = 1.8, 18.5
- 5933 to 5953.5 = 2.3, 17.4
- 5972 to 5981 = 1.7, 16.2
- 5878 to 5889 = 1.1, 17.5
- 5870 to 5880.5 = 0.2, 19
